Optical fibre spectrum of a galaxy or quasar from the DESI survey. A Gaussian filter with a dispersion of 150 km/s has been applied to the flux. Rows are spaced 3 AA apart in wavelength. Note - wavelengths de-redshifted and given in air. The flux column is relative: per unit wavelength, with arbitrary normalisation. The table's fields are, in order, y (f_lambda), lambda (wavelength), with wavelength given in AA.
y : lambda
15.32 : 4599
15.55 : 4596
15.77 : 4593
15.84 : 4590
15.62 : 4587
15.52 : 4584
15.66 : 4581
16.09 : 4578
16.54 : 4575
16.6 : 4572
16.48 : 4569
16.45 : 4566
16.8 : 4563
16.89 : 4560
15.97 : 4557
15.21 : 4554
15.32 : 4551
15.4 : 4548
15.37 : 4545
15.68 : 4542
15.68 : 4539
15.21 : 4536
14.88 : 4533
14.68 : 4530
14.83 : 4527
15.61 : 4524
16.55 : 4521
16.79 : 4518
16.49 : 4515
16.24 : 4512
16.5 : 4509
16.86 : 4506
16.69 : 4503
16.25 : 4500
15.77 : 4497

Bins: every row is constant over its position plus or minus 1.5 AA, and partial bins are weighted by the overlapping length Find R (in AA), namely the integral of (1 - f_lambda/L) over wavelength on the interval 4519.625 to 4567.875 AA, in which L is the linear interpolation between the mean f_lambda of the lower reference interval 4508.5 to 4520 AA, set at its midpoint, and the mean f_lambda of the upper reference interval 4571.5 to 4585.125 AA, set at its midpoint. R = 1.9 AA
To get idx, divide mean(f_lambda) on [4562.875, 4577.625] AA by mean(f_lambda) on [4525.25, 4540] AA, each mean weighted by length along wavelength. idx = 1.1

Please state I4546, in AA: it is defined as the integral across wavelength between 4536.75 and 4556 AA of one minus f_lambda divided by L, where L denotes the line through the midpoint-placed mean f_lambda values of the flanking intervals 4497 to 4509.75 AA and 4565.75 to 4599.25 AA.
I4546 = 0.9 AA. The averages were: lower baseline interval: 16.5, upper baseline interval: 16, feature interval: 15.4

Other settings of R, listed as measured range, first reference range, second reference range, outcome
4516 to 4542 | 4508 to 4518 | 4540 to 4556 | 0.7 AA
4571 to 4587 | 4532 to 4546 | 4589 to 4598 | -0.4 AA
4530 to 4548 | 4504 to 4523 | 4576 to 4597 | 1.1 AA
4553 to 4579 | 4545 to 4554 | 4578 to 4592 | -1.4 AA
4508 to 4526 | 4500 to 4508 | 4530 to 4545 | -0.2 AA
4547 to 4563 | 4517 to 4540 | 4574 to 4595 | -0.2 AA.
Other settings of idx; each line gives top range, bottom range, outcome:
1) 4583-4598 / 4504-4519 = 0.94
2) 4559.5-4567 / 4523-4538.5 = 1.11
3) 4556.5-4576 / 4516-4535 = 1.06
